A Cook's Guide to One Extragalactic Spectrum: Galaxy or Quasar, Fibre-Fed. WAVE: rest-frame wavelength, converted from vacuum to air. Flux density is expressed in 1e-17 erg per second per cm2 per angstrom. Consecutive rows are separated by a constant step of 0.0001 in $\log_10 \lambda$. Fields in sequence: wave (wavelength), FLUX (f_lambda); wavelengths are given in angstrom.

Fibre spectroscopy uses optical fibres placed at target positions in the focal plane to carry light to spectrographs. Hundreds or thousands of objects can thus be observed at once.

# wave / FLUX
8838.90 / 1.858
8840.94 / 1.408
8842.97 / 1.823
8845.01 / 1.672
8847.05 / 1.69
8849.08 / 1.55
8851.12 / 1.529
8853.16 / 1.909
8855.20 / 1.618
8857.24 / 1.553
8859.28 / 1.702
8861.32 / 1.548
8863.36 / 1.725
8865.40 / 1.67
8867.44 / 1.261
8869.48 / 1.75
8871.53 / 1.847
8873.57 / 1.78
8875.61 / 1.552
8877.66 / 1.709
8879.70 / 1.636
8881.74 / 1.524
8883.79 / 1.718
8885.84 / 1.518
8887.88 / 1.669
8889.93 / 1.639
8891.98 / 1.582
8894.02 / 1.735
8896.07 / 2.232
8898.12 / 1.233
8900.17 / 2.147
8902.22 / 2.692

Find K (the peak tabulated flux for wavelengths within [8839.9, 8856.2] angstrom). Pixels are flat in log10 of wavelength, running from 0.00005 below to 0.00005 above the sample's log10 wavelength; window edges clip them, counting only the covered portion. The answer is 1.909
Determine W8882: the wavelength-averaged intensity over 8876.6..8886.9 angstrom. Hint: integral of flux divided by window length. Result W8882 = 1.62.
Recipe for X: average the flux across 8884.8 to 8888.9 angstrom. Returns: 1.59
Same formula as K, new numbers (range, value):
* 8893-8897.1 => 2.232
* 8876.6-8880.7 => 1.709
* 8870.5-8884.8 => 1.847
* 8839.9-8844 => 1.823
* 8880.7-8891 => 1.718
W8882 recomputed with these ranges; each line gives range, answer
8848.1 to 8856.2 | 1.65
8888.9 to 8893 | 1.61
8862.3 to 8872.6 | 1.65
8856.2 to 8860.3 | 1.63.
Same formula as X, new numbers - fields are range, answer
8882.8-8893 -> 1.62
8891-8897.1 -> 1.85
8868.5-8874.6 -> 1.79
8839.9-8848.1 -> 1.65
